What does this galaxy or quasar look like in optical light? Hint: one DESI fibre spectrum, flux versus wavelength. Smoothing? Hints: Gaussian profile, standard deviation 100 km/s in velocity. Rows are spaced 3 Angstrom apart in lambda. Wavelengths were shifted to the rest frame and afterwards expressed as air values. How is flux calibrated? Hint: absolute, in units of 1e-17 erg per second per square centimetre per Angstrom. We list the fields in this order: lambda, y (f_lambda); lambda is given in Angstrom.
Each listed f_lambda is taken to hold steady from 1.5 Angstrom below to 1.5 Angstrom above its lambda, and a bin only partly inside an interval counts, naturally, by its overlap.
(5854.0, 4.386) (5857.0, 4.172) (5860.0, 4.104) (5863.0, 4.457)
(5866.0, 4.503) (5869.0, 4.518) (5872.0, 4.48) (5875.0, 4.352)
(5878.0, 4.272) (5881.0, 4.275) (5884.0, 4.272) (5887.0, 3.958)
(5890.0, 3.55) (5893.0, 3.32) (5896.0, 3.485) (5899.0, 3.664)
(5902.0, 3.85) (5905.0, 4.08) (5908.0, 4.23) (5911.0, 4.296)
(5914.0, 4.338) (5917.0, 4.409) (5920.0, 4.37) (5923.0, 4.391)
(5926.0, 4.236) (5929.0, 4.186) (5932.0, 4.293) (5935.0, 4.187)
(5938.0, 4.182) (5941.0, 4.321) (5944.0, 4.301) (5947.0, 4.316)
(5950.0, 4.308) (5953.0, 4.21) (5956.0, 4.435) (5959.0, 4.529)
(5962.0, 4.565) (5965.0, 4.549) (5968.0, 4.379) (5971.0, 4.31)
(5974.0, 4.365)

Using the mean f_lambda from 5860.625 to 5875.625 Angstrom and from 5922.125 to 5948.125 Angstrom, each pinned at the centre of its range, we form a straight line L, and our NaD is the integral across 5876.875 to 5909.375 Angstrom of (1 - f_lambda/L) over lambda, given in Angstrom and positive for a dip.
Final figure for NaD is 3.56 Angstrom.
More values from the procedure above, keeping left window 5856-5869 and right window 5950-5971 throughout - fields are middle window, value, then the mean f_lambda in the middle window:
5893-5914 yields 2.2 Angstrom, 3.92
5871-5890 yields 0.6 Angstrom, 4.21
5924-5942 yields 0.7 Angstrom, 4.24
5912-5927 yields 0.1 Angstrom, 4.35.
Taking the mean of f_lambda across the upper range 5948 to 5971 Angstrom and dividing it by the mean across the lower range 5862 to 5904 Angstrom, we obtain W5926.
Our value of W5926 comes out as 1.09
